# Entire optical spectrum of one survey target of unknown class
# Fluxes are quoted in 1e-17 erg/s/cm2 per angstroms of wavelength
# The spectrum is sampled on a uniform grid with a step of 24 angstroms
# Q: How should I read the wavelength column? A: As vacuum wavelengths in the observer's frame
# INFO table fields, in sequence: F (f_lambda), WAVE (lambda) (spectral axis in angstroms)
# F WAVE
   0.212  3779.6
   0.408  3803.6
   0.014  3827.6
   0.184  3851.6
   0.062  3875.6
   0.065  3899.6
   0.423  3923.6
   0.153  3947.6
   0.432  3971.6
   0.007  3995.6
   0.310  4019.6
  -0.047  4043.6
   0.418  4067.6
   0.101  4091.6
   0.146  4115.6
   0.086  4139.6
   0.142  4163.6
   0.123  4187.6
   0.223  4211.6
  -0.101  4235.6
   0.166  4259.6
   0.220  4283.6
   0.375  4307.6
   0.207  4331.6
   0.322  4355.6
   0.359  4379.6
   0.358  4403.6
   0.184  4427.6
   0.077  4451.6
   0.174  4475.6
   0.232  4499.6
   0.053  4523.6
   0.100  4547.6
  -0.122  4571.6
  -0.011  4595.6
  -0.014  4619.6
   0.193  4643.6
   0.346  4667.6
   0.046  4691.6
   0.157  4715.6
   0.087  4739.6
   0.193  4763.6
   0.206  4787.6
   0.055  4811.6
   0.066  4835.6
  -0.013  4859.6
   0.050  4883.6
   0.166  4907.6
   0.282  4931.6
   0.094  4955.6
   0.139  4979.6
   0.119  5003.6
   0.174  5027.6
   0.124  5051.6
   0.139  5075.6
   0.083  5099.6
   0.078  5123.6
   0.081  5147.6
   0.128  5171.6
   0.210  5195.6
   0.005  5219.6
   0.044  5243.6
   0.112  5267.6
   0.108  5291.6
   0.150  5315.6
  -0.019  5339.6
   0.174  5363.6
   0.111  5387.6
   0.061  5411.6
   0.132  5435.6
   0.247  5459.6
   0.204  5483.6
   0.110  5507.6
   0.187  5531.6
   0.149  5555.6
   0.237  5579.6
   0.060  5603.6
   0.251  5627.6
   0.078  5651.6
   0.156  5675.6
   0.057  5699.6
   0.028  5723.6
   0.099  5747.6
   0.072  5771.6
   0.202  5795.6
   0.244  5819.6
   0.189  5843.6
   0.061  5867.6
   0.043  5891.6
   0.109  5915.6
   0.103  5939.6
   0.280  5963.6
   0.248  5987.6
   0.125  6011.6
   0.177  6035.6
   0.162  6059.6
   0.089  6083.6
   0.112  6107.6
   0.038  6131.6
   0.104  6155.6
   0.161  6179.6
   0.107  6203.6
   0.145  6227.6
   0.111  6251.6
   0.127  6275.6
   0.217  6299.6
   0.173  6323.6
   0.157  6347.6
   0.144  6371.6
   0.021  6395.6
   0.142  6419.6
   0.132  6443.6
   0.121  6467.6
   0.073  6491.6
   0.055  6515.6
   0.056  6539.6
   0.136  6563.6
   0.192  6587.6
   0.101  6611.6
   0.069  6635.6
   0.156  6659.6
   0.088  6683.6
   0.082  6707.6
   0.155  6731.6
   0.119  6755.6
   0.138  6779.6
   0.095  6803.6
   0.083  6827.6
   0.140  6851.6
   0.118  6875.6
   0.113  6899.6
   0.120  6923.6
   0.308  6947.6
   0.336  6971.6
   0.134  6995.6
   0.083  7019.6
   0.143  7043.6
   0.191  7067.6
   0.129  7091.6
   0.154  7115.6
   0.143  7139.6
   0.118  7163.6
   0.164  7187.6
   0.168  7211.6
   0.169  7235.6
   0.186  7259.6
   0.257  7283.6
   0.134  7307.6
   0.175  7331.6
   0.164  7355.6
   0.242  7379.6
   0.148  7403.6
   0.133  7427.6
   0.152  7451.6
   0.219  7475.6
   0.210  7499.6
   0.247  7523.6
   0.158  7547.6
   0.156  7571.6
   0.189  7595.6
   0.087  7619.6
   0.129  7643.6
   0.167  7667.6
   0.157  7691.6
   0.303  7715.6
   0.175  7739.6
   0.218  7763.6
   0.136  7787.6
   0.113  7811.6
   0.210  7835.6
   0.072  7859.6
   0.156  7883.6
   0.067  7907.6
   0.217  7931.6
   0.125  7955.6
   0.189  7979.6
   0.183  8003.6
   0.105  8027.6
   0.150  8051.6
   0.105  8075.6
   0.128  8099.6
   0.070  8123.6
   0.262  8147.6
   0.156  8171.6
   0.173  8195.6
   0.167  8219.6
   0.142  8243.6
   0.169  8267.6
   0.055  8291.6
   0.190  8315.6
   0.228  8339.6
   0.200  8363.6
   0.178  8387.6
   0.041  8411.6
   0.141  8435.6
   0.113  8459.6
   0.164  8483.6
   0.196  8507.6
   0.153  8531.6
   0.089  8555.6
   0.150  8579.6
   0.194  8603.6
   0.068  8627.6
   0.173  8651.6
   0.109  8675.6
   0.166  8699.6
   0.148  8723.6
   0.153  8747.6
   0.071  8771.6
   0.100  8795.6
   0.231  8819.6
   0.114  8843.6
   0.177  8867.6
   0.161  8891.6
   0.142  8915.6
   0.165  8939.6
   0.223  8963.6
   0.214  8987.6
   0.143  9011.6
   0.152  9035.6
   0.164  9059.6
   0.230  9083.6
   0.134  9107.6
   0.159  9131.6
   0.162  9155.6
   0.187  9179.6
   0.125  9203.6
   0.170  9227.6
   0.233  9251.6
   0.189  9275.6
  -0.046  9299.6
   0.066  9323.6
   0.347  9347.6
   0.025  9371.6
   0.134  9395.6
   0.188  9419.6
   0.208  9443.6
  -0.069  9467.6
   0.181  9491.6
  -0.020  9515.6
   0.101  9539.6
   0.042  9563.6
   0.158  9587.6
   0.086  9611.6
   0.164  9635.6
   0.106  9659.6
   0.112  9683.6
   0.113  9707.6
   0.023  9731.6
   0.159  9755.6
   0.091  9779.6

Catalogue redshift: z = 0.866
